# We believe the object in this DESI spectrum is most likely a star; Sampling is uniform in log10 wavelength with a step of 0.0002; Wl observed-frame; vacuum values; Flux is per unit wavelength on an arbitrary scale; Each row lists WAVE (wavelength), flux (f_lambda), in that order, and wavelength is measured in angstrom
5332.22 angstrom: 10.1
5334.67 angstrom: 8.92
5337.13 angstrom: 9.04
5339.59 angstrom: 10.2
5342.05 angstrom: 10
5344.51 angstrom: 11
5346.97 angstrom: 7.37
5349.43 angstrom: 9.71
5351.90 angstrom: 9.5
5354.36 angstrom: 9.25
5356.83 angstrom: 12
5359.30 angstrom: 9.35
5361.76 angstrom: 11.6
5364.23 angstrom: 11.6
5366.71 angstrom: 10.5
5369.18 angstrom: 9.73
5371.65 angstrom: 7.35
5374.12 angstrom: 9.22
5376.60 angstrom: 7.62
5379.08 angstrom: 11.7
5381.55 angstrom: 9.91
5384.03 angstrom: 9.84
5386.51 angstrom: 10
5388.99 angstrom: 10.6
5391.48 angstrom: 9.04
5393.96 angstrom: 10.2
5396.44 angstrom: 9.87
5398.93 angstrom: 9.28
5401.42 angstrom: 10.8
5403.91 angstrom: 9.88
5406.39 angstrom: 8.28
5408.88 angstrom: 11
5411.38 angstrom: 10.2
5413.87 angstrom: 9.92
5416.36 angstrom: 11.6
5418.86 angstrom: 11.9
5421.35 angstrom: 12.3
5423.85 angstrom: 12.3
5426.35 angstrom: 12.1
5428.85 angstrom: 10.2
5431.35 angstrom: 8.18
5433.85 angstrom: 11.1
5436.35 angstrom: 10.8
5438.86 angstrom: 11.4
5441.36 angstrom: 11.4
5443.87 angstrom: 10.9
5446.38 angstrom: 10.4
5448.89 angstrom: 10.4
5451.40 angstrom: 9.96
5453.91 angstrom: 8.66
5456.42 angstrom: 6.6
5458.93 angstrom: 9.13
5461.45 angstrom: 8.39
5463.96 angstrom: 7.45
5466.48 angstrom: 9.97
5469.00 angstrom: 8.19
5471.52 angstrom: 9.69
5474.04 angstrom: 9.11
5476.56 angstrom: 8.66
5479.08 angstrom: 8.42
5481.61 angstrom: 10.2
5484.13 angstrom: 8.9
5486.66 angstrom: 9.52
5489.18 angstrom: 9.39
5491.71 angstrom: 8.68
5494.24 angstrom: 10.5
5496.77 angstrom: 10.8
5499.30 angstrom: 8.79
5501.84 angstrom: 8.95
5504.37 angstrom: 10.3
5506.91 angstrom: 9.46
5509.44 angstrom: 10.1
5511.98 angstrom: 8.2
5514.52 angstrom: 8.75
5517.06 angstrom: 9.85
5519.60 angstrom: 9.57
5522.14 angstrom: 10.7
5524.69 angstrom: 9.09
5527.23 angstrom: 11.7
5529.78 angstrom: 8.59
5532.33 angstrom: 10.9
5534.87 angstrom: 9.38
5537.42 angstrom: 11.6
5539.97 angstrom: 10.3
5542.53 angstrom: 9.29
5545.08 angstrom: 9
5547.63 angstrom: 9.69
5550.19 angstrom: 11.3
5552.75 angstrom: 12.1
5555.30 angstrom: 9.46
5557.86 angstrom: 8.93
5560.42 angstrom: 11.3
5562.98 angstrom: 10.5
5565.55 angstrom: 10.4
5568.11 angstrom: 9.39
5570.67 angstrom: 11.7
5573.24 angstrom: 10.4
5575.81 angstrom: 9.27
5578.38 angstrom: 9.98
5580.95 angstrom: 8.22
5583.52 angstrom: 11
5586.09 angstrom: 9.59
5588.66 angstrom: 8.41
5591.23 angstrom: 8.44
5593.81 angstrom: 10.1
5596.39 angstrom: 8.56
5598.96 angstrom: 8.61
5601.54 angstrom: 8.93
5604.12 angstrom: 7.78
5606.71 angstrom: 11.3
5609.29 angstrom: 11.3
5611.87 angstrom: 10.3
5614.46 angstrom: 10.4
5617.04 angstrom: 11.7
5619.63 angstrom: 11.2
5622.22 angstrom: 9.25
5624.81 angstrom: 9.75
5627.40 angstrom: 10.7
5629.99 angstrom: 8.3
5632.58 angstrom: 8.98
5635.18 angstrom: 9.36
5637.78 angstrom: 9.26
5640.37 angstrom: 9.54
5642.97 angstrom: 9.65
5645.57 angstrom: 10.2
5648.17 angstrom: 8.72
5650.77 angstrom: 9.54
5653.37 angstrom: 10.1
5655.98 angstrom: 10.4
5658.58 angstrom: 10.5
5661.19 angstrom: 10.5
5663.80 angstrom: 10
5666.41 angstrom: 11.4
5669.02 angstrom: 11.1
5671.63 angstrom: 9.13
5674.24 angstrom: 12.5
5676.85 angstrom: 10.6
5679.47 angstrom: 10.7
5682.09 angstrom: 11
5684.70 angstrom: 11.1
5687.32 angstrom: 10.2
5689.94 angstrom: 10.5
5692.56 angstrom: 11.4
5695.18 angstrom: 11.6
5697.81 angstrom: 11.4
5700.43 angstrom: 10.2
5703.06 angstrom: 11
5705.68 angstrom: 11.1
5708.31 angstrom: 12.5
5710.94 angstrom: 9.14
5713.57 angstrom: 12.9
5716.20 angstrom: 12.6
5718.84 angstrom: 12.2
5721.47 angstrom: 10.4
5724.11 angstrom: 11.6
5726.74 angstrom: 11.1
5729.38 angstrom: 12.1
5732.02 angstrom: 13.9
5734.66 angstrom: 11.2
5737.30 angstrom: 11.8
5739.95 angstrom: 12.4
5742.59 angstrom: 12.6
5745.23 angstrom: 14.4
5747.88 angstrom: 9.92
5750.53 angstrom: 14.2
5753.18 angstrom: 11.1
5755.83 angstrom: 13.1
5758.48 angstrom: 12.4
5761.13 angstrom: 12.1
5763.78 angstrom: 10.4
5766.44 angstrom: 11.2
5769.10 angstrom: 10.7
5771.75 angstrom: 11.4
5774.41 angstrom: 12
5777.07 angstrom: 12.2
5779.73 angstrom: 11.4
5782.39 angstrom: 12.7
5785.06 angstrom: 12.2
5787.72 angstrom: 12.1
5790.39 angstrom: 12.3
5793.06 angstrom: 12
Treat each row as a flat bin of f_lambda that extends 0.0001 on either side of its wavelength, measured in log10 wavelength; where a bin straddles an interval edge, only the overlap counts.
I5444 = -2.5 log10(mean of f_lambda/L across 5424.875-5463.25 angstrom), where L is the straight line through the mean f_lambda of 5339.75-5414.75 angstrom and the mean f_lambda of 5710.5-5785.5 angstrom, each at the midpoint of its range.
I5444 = 0.03 mag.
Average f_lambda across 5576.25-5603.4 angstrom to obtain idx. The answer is 9.16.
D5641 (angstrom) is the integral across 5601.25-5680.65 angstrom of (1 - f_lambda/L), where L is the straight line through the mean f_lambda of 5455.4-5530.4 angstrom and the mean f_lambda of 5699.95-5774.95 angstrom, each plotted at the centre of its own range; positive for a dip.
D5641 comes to 5.0 angstrom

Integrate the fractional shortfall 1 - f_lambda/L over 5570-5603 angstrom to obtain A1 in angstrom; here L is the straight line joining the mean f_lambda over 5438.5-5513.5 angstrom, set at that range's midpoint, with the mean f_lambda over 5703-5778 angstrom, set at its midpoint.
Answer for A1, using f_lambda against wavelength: 3.1 angstrom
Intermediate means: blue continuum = 9.39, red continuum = 11.9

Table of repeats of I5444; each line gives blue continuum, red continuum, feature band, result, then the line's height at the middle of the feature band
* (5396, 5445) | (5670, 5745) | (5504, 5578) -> 0.10 mag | 11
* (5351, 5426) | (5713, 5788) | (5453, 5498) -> 0.18 mag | 10.7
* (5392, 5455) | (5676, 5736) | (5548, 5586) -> 0.07 mag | 10.9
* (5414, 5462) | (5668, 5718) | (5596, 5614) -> 0.13 mag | 10.9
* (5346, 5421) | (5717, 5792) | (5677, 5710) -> 0.06 mag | 11.6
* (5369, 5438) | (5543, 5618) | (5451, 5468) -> 0.19 mag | 10.1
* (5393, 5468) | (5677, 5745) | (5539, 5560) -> 0.07 mag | 10.7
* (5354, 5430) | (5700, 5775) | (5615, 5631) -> 0.11 mag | 11.3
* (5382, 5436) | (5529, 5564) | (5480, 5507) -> 0.08 mag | 10.3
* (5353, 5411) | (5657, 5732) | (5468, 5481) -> 0.16 mag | 10.3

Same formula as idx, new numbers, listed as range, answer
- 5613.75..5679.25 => 10.1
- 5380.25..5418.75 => 10.1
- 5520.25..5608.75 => 9.89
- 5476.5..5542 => 9.68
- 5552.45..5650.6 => 9.79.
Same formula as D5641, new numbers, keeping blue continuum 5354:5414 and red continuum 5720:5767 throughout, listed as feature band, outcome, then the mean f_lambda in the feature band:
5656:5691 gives 2.7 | 10.7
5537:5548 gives 1.0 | 9.87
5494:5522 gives 2.8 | 9.58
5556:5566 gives 0.7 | 10.2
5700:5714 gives 0.8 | 11.1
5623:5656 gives 5.4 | 9.54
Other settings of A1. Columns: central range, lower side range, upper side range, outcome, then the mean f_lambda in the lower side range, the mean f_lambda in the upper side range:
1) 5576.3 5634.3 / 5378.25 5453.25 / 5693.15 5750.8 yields 8.4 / 10.5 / 11.8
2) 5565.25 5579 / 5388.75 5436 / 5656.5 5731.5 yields 0.8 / 10.5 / 11.1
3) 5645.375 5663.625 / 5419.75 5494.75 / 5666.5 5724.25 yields 1.5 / 9.76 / 11.1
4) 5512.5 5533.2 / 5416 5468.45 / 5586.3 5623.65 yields 0.3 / 10.2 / 9.73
